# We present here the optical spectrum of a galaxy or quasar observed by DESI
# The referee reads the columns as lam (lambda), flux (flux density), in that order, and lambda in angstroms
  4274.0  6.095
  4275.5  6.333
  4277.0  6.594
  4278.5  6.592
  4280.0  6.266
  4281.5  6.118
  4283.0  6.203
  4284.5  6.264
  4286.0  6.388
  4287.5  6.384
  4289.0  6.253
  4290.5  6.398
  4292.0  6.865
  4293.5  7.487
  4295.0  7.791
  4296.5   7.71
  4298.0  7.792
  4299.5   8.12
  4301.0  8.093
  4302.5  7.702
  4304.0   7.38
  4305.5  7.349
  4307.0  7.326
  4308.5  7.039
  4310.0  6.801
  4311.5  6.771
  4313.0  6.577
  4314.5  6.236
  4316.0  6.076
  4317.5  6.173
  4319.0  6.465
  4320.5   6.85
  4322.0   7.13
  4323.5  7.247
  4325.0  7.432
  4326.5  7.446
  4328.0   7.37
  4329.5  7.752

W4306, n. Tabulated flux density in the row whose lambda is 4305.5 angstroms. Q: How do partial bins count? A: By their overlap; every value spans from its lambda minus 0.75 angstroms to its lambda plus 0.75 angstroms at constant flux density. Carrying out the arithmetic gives 7.349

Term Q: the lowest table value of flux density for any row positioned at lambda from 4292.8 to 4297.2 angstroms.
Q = 7.487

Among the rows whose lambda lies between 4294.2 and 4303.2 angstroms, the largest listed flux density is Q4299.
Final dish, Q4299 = 8.12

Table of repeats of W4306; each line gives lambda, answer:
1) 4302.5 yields 7.702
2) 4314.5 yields 6.236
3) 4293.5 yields 7.487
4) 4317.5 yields 6.173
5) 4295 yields 7.791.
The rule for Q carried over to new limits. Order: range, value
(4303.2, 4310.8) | 6.801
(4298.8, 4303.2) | 7.702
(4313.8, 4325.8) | 6.076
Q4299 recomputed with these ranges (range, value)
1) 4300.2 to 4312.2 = 8.093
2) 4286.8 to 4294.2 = 7.487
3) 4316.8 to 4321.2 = 6.85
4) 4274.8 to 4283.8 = 6.594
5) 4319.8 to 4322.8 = 7.13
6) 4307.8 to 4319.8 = 7.039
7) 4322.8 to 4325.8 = 7.432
